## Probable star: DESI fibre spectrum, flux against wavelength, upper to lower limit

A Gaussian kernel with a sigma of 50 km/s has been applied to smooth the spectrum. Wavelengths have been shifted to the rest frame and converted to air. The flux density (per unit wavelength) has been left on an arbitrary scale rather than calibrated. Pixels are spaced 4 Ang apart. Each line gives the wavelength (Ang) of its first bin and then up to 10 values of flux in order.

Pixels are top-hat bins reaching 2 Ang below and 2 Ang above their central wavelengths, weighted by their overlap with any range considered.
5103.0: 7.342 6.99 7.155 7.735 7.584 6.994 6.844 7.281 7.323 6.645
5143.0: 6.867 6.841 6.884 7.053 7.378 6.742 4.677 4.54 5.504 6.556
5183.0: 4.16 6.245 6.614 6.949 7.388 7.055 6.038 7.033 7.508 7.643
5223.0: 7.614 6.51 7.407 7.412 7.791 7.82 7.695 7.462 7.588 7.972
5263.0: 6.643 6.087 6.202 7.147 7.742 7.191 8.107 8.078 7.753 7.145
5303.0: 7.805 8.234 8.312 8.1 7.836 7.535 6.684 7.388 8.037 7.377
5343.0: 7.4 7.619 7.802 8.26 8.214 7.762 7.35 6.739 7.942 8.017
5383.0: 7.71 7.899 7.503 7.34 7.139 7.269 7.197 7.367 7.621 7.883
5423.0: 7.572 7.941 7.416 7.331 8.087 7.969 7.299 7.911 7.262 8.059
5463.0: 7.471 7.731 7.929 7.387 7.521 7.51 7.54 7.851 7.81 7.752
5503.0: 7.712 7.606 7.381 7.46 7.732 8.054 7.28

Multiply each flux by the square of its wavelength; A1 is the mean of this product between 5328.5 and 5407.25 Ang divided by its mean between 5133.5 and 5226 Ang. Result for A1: 1.24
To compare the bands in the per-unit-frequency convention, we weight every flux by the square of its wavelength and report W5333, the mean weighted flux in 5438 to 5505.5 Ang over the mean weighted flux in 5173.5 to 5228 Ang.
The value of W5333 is 1.28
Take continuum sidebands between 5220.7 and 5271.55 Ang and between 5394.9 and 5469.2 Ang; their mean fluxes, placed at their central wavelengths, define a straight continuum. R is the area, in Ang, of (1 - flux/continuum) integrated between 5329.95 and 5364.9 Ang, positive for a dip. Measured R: -1.55 Ang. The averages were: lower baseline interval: 7.28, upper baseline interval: 7.58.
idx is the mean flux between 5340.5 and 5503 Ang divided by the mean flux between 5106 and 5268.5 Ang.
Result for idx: 1.11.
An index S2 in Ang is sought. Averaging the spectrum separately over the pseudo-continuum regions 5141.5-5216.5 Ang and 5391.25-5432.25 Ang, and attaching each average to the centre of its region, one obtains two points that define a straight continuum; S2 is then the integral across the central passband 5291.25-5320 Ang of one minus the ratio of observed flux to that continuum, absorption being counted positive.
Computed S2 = -3.7 Ang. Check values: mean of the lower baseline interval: 6.41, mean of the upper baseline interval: 7.48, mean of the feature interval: 7.9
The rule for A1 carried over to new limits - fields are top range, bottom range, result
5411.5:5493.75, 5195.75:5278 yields 1.15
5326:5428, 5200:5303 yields 1.09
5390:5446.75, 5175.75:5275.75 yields 1.16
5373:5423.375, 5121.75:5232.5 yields 1.24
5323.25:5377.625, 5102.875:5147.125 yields 1.16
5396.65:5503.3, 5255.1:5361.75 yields 1.06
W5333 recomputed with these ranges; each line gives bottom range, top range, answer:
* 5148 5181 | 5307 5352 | 1.32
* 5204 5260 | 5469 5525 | 1.15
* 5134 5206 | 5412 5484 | 1.33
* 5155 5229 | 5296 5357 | 1.25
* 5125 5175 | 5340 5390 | 1.28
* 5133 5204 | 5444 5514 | 1.34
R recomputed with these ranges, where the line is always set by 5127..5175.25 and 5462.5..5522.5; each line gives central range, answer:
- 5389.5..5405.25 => 0.1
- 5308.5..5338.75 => -2.6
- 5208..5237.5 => -2.2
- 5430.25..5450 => -0.5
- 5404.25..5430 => -0.6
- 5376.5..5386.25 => -0.8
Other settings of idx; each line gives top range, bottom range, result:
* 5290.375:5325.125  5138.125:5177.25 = 1.25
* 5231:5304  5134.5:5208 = 1.16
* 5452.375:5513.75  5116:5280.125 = 1.11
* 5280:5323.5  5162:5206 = 1.30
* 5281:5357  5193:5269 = 1.07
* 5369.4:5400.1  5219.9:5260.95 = 1.00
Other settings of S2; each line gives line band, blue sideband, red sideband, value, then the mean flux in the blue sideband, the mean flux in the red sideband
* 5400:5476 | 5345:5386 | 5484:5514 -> 0.81 Ang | 7.75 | 7.65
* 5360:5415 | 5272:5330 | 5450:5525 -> 1.18 Ang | 7.66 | 7.66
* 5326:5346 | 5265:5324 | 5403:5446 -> 0.39 Ang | 7.55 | 7.61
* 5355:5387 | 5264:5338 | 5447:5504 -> -0.67 Ang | 7.51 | 7.66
